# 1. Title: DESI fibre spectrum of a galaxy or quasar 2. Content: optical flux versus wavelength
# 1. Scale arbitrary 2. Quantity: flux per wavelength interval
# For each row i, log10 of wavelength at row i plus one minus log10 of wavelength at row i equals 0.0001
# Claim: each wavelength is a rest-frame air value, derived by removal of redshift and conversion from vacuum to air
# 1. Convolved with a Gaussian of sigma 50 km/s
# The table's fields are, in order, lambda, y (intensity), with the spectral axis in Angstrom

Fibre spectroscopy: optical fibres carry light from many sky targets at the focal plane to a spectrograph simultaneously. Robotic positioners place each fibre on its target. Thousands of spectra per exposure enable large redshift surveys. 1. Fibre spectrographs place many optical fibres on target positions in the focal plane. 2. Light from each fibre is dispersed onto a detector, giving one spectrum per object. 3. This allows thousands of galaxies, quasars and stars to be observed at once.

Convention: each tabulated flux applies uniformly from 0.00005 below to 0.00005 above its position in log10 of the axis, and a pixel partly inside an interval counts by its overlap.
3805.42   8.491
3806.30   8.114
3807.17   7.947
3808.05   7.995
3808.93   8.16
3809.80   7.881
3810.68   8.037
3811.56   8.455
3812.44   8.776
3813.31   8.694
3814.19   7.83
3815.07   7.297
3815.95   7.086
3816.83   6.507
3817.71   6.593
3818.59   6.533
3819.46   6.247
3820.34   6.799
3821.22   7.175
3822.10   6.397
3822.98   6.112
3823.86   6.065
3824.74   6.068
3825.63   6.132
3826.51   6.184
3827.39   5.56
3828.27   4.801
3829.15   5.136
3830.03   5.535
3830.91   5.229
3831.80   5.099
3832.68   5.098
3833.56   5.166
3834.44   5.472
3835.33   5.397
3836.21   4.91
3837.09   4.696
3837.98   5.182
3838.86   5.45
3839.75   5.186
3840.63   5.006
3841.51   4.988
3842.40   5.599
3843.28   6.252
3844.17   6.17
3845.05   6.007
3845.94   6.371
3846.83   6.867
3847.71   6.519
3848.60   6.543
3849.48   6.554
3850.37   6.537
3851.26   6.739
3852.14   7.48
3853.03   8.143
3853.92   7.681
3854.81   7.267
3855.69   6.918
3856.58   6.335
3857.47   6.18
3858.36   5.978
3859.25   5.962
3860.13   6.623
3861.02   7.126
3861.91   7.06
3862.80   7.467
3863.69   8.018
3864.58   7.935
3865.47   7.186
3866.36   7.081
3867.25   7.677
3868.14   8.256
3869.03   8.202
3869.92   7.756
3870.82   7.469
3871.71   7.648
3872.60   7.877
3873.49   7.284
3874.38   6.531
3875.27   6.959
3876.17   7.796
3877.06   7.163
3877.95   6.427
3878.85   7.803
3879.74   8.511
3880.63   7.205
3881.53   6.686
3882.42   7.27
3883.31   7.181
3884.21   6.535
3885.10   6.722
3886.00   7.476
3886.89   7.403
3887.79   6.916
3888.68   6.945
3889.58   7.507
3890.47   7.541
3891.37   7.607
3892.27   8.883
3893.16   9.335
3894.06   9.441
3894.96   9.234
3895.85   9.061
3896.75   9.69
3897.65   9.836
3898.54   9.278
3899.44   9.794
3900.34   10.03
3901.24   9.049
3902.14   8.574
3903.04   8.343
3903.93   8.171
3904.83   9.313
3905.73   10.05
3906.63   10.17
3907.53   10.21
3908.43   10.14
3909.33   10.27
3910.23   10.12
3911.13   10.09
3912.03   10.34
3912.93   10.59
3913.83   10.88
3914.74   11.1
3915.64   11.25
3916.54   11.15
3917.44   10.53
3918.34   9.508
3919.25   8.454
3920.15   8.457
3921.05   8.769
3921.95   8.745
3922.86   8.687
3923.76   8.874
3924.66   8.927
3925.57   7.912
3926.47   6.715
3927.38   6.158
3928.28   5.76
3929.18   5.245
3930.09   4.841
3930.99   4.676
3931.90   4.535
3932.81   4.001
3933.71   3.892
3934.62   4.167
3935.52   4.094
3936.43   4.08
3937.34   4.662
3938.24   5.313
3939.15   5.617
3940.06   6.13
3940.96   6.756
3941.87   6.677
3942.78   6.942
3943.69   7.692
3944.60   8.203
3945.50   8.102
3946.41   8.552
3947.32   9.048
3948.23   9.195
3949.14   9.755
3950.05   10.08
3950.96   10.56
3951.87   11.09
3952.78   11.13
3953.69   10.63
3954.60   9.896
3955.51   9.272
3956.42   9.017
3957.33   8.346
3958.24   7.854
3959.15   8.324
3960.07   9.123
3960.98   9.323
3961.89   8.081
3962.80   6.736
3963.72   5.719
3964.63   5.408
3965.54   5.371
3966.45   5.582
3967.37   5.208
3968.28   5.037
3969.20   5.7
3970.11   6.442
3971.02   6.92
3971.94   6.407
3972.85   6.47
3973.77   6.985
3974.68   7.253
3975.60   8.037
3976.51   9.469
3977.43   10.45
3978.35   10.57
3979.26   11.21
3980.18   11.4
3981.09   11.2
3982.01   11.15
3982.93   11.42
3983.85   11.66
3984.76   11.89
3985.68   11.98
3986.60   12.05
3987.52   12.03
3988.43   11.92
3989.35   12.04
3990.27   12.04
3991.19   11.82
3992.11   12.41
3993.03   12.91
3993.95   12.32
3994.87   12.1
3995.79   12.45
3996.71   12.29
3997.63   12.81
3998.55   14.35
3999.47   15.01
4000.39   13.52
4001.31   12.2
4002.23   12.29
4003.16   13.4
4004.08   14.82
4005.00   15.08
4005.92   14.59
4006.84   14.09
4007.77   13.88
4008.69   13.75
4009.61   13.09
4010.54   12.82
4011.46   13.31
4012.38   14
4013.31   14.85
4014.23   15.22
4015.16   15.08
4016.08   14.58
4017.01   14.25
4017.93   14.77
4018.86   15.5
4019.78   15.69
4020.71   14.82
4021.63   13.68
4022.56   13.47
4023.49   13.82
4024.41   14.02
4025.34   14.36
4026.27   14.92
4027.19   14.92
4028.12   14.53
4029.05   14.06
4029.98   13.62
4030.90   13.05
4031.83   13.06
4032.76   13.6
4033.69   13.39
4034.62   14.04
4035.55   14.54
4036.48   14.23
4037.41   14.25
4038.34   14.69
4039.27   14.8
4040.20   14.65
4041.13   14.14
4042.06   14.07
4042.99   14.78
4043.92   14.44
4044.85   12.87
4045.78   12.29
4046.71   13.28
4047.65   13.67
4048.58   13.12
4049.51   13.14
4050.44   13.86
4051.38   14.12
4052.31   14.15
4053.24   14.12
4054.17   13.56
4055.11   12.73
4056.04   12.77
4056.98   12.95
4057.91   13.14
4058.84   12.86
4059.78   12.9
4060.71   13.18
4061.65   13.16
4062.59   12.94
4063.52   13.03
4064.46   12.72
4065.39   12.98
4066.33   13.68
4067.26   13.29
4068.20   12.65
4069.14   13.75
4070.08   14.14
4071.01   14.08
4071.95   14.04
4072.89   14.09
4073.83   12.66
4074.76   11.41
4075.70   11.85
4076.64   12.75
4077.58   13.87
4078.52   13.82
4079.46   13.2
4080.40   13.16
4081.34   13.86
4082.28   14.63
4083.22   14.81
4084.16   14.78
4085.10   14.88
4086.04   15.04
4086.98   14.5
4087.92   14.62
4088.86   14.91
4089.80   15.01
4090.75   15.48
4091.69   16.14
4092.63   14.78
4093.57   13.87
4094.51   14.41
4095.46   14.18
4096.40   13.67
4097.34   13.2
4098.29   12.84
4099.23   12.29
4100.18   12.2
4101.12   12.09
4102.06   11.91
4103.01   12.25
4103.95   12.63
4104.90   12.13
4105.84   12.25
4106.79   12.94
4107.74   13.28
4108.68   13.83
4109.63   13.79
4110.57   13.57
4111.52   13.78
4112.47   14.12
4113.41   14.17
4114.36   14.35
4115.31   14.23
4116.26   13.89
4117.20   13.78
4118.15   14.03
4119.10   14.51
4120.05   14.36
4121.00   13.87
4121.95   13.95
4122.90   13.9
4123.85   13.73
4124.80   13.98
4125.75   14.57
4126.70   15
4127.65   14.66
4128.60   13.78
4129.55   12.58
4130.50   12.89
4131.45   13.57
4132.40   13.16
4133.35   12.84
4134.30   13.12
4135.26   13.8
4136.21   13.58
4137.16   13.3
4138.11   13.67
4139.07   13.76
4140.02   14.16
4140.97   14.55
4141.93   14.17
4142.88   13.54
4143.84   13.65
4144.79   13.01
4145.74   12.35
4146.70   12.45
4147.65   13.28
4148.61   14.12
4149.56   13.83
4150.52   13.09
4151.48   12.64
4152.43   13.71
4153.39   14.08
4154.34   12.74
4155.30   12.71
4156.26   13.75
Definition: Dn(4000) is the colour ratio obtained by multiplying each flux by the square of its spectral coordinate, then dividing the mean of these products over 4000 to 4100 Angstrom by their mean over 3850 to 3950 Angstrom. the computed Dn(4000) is 1.92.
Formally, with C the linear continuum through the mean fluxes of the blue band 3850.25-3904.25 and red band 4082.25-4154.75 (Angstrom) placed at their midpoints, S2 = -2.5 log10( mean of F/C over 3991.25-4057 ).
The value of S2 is -0.21 mag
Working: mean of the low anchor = 7.69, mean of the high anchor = 13.7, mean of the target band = 13.8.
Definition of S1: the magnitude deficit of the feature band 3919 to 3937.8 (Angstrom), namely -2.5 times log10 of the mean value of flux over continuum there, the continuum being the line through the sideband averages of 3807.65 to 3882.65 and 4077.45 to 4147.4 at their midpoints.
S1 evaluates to 0.38 mag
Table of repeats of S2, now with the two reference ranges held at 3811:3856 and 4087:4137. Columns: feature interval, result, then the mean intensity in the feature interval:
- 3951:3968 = 0.18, 8.14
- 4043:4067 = -0.10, 13.3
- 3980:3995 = -0.15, 11.9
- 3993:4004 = -0.22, 13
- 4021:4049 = -0.20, 14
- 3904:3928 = -0.12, 9.46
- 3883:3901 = -0.06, 8.34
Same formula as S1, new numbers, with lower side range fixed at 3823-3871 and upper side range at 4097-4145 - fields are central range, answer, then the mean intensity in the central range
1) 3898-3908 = -0.20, 9.37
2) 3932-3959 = 0.18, 7.59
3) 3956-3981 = 0.23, 7.7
